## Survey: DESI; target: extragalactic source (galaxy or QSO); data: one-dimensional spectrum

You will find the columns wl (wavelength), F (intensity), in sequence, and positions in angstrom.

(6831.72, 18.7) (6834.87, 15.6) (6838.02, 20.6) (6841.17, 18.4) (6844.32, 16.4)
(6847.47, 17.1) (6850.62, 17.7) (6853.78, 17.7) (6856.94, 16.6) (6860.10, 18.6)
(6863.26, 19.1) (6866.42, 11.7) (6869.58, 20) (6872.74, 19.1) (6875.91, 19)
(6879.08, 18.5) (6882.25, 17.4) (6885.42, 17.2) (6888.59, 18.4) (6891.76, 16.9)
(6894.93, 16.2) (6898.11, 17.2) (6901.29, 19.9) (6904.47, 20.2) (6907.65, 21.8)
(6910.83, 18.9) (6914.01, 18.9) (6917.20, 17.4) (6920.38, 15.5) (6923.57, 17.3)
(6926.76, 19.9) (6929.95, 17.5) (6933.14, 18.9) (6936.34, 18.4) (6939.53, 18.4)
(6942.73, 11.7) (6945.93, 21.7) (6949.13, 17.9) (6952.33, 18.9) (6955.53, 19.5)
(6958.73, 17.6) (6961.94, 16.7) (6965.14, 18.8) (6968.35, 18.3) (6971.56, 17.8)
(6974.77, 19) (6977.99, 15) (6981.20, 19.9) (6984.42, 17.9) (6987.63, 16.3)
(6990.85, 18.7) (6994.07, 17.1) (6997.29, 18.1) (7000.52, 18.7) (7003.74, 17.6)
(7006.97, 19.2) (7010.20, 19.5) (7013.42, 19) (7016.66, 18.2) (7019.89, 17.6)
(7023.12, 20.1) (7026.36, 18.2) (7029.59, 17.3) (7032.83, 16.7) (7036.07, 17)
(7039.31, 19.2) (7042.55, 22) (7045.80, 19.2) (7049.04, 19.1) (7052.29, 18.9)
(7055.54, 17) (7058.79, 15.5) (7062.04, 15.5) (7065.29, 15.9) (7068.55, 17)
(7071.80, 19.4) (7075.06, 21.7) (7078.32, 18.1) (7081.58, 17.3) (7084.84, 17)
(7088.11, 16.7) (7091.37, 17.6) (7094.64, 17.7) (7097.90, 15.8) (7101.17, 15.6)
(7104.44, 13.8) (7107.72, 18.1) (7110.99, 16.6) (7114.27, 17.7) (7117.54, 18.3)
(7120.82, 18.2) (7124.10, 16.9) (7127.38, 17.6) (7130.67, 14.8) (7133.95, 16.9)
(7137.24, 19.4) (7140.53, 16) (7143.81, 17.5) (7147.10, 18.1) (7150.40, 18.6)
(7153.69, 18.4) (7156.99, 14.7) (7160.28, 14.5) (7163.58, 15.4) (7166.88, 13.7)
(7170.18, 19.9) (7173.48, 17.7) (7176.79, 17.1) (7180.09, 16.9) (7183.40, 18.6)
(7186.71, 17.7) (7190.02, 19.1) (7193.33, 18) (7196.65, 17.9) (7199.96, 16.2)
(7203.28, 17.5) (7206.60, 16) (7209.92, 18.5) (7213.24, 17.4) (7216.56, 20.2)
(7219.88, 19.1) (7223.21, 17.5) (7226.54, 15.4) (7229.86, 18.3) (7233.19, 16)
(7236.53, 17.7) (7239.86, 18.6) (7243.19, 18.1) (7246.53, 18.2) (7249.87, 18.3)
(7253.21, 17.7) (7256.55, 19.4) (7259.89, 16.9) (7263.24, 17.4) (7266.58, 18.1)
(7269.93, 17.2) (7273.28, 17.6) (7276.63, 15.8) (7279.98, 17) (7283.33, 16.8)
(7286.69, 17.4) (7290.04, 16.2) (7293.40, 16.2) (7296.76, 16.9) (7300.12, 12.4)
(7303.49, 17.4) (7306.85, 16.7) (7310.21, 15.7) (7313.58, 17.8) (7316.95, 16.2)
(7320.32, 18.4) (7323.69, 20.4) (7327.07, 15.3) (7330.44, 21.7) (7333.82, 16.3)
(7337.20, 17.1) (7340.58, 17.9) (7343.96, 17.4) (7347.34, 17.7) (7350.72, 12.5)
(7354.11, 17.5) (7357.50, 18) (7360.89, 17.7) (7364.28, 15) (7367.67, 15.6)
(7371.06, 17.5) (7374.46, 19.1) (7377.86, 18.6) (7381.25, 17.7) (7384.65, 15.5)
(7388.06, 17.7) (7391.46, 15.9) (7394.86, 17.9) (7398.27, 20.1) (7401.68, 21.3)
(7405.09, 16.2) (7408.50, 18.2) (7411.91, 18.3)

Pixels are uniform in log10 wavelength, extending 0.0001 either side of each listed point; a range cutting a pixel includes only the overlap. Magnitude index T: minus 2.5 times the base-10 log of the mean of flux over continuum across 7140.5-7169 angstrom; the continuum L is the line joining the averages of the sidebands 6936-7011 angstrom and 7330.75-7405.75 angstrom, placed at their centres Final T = 0.08 mag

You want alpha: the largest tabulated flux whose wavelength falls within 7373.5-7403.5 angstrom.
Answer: 21.3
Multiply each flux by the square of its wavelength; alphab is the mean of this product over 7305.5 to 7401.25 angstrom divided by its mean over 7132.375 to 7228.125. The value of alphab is 1.05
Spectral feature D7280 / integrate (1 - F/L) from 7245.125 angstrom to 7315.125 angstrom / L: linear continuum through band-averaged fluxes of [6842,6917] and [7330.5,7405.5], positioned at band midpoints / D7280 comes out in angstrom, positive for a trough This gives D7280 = 2.0 angstrom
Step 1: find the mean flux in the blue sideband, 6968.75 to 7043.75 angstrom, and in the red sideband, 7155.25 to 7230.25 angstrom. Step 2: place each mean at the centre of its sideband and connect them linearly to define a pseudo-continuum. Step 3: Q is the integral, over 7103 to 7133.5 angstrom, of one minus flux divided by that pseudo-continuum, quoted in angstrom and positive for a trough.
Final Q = 1.3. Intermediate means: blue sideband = 18.2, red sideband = 17.3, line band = 16.9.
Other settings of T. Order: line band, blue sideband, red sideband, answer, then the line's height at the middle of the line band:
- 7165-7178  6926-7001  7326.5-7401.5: 0.04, 17.7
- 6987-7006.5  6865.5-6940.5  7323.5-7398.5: 0.00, 18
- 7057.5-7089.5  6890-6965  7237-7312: 0.02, 17.7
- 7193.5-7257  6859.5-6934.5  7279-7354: -0.04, 17.2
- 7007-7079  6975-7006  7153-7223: -0.04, 17.7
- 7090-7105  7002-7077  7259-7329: 0.11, 18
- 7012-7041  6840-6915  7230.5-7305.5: -0.03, 17.7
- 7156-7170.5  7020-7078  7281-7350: 0.16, 17.7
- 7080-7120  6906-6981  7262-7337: 0.05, 17.6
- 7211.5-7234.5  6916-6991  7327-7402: -0.01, 17.6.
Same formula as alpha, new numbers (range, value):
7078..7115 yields 18.1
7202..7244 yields 20.2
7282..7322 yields 18.4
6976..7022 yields 19.9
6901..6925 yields 21.8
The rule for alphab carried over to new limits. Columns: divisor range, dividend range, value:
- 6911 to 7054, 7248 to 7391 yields 1.03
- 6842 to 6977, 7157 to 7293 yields 1.06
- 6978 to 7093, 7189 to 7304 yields 1.02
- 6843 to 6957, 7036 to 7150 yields 1.03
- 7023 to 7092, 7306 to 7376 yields 1.04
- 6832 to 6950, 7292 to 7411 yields 1.09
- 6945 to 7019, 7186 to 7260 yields 1.04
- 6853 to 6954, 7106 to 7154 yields 1.04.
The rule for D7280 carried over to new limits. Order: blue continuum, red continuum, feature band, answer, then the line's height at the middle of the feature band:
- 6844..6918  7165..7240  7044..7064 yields 0.3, 17.8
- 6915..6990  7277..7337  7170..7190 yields -0.7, 17.3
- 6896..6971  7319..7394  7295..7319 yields 1.7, 17.4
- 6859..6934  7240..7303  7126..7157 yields 0.3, 17.5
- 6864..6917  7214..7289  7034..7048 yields -1.0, 18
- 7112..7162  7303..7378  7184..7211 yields -0.7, 17.2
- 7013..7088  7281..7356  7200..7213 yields 0.1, 17.4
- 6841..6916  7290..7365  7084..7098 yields 0.3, 17.5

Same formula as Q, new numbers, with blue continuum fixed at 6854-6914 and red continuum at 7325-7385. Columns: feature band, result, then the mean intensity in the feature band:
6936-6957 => 0.0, 18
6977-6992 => 0.3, 17.6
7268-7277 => 0.2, 17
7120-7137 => 0.6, 17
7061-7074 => 0.4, 17.2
